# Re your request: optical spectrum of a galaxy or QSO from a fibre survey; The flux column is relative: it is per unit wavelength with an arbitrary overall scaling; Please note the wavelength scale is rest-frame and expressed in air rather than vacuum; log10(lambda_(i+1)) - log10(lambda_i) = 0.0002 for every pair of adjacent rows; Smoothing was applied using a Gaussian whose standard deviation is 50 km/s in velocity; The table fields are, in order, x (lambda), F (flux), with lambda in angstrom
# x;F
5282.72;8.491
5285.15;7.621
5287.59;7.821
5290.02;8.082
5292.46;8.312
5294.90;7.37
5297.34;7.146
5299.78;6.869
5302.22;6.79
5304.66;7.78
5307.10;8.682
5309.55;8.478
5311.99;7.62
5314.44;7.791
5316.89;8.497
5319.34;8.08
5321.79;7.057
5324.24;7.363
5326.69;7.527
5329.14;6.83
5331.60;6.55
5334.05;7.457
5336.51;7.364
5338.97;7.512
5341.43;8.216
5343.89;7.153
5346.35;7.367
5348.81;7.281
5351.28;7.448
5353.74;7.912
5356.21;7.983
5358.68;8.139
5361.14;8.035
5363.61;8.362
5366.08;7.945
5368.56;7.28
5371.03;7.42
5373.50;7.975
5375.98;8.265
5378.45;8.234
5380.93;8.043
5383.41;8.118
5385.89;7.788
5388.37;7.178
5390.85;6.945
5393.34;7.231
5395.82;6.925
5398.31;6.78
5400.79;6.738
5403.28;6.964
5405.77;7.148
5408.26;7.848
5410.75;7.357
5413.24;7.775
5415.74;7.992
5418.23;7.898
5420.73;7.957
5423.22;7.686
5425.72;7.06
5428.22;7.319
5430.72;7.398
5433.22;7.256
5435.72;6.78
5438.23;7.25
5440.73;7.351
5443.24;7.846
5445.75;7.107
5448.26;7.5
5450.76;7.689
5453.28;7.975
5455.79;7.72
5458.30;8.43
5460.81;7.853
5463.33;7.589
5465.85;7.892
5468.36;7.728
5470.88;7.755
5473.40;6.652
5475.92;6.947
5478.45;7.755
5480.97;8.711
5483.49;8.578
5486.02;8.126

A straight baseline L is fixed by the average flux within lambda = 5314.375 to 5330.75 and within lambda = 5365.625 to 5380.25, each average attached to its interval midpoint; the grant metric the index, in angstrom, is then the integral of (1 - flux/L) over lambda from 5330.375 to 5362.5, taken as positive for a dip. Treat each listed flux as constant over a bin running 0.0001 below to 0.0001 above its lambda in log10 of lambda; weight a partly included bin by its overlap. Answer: 0.5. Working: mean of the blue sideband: 7.55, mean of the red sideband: 7.85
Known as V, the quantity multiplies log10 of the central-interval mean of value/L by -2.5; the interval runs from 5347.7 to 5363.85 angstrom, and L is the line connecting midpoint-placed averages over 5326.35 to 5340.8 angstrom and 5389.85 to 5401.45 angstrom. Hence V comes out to -0.11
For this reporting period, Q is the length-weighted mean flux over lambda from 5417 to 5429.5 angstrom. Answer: 7.58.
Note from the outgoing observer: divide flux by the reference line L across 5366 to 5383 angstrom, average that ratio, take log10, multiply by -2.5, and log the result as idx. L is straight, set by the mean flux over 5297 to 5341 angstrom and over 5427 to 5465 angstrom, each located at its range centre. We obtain -0.05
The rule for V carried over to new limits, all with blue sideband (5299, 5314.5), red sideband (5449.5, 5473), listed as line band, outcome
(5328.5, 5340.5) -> 0.08 mag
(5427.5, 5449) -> 0.07 mag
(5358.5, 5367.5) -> -0.05 mag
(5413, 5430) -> 0.02 mag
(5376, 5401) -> 0.04 mag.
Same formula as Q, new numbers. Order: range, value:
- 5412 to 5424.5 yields 7.86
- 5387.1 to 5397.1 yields 7.07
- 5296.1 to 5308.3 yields 7.46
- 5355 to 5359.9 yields 8.06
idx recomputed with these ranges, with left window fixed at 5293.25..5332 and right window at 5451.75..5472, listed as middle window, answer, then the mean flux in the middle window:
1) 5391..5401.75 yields 0.12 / 6.93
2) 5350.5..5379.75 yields -0.04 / 7.93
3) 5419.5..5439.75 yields 0.07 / 7.34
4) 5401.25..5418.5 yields 0.04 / 7.51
